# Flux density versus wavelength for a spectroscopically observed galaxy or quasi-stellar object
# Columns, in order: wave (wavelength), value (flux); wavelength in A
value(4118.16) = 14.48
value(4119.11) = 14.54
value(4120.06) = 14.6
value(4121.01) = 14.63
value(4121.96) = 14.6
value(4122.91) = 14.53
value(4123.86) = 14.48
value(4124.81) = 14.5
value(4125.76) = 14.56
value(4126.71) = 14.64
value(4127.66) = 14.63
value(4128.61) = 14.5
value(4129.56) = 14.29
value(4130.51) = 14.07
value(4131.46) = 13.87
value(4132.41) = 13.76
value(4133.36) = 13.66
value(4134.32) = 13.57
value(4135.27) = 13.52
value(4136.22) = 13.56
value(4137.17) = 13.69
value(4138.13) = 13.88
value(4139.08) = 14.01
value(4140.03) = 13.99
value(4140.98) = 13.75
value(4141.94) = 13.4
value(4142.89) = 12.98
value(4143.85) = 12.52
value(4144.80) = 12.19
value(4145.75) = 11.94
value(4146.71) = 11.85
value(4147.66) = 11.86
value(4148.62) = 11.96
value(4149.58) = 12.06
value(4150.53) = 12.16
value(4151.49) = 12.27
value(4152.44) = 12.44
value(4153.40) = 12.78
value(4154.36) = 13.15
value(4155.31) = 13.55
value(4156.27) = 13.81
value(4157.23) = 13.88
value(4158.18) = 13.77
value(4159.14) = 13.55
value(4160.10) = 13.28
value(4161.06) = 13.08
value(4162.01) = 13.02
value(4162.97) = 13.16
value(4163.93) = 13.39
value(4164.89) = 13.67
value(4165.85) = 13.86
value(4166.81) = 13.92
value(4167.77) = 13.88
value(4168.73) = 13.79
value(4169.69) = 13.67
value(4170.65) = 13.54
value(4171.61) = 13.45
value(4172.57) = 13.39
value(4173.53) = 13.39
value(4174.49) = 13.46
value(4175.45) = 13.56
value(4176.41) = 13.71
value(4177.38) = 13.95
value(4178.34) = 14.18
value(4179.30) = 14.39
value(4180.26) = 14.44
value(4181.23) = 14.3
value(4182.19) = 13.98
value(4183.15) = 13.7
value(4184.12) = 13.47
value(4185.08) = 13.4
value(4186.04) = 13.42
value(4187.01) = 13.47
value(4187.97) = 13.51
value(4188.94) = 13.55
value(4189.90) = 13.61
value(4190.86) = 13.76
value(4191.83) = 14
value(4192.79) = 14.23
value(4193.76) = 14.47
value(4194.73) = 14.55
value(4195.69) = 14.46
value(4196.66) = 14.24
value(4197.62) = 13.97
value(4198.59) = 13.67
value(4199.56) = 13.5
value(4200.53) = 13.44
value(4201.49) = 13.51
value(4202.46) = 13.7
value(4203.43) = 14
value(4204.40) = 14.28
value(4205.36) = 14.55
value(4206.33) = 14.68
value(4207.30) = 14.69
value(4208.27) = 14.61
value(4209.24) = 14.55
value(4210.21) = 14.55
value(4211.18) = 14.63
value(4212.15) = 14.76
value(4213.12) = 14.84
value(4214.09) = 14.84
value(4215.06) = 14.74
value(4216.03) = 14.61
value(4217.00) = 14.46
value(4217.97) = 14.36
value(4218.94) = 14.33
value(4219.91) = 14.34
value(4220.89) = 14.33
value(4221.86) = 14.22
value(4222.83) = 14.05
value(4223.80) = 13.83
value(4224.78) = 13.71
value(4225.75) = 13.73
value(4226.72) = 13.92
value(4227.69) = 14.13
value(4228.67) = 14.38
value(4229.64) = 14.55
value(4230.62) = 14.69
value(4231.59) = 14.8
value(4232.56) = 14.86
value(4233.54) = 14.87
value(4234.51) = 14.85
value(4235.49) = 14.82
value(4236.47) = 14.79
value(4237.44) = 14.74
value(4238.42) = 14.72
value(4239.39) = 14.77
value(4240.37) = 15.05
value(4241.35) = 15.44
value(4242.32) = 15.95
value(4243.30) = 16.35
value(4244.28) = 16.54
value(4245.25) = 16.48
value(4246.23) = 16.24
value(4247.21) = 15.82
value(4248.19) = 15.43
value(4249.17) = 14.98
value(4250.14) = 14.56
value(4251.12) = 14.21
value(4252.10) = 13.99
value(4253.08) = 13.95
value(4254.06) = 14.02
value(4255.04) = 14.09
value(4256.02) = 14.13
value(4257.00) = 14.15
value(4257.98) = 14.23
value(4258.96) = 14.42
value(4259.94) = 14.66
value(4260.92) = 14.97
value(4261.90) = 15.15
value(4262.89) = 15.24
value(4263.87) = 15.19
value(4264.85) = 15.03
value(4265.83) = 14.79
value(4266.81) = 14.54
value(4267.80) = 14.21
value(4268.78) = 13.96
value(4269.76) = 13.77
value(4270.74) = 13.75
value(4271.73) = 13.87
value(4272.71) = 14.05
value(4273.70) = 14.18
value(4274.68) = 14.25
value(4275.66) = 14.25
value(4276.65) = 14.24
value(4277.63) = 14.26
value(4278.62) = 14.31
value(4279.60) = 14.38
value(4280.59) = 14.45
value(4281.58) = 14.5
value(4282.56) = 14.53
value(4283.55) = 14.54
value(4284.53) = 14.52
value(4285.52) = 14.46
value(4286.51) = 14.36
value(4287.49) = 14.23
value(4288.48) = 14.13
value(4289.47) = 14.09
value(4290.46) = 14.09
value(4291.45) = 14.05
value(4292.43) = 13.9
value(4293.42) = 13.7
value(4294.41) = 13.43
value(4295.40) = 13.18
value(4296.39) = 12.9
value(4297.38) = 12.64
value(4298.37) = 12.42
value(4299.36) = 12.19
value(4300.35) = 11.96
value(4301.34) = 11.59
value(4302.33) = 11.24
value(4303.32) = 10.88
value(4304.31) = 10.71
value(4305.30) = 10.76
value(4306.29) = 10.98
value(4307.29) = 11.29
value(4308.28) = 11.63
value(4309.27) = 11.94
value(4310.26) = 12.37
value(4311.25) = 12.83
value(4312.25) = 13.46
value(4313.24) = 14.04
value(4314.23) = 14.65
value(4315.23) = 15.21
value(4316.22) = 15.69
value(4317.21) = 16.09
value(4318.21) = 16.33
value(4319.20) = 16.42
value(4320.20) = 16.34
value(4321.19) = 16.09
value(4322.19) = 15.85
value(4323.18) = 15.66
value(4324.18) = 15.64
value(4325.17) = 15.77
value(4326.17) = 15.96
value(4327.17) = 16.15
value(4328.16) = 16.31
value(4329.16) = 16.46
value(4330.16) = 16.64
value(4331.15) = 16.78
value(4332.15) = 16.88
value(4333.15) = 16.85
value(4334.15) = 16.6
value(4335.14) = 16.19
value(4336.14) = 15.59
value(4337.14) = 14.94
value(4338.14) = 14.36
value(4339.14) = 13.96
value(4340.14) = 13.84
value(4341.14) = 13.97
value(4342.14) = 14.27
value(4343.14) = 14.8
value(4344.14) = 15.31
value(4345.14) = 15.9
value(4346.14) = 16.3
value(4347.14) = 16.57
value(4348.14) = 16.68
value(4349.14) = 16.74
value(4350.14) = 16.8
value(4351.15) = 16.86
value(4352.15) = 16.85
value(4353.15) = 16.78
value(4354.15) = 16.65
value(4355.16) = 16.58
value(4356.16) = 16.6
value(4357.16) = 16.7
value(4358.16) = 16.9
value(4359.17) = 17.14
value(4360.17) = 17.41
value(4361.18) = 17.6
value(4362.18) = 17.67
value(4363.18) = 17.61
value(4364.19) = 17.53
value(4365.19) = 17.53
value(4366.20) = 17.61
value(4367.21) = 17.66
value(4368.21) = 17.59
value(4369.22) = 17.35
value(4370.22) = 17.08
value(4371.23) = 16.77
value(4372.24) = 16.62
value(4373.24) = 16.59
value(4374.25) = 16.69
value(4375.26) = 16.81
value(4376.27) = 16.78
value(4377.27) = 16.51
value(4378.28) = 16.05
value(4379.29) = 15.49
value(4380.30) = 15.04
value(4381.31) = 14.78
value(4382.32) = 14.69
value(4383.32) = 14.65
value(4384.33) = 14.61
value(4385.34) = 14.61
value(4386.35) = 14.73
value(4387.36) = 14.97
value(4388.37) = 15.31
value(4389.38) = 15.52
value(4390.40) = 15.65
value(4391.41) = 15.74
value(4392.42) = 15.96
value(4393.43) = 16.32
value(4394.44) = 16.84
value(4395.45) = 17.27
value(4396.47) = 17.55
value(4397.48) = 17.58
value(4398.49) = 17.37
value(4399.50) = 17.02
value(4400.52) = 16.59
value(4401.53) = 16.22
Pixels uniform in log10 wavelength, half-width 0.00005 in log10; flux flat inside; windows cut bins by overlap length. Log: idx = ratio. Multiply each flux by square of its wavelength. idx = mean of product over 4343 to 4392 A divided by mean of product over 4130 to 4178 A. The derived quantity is 1.36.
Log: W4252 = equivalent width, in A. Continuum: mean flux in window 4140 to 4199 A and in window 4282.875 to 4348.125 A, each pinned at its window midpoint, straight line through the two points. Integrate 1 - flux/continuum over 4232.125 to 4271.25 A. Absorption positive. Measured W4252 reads -2.5 A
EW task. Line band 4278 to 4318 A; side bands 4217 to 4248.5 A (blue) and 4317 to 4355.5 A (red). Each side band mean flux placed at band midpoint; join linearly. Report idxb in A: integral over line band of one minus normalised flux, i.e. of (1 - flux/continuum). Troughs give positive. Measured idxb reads 5.7 A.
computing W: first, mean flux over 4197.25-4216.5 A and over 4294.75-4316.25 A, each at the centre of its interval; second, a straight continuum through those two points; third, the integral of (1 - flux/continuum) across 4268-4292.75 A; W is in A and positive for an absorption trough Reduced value -2.5 A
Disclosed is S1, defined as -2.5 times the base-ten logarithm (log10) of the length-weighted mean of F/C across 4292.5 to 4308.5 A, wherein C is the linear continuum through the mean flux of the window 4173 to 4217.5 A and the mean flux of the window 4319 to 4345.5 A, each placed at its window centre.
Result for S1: 0.26 mag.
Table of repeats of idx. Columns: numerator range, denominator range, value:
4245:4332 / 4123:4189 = 1.12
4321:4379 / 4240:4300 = 1.18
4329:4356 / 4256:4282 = 1.14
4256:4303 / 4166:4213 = 1.04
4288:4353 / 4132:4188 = 1.17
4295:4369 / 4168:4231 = 1.15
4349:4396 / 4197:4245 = 1.21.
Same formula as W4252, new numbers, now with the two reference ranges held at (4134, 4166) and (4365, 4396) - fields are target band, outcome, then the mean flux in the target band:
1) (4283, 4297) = 0.9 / 14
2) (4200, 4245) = -1.7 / 14.6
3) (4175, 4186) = -0.3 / 13.9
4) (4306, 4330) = 0.8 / 14.8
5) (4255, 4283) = 0.5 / 14.4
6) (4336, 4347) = 0.5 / 14.9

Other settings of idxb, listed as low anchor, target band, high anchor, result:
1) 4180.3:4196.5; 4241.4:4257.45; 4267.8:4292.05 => -1.09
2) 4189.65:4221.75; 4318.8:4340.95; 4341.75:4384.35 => 0.28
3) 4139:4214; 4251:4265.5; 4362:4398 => 0.20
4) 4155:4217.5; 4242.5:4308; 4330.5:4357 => 4.64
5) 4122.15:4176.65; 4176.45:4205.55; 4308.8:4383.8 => 0.17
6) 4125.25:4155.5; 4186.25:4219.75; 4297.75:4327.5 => -1.90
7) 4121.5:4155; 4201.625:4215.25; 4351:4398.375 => -0.17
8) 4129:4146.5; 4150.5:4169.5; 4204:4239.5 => 0.53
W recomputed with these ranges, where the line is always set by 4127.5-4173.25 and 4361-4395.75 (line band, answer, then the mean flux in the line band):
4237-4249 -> -0.9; 15.6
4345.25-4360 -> -0.7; 16.7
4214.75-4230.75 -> 0.0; 14.2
